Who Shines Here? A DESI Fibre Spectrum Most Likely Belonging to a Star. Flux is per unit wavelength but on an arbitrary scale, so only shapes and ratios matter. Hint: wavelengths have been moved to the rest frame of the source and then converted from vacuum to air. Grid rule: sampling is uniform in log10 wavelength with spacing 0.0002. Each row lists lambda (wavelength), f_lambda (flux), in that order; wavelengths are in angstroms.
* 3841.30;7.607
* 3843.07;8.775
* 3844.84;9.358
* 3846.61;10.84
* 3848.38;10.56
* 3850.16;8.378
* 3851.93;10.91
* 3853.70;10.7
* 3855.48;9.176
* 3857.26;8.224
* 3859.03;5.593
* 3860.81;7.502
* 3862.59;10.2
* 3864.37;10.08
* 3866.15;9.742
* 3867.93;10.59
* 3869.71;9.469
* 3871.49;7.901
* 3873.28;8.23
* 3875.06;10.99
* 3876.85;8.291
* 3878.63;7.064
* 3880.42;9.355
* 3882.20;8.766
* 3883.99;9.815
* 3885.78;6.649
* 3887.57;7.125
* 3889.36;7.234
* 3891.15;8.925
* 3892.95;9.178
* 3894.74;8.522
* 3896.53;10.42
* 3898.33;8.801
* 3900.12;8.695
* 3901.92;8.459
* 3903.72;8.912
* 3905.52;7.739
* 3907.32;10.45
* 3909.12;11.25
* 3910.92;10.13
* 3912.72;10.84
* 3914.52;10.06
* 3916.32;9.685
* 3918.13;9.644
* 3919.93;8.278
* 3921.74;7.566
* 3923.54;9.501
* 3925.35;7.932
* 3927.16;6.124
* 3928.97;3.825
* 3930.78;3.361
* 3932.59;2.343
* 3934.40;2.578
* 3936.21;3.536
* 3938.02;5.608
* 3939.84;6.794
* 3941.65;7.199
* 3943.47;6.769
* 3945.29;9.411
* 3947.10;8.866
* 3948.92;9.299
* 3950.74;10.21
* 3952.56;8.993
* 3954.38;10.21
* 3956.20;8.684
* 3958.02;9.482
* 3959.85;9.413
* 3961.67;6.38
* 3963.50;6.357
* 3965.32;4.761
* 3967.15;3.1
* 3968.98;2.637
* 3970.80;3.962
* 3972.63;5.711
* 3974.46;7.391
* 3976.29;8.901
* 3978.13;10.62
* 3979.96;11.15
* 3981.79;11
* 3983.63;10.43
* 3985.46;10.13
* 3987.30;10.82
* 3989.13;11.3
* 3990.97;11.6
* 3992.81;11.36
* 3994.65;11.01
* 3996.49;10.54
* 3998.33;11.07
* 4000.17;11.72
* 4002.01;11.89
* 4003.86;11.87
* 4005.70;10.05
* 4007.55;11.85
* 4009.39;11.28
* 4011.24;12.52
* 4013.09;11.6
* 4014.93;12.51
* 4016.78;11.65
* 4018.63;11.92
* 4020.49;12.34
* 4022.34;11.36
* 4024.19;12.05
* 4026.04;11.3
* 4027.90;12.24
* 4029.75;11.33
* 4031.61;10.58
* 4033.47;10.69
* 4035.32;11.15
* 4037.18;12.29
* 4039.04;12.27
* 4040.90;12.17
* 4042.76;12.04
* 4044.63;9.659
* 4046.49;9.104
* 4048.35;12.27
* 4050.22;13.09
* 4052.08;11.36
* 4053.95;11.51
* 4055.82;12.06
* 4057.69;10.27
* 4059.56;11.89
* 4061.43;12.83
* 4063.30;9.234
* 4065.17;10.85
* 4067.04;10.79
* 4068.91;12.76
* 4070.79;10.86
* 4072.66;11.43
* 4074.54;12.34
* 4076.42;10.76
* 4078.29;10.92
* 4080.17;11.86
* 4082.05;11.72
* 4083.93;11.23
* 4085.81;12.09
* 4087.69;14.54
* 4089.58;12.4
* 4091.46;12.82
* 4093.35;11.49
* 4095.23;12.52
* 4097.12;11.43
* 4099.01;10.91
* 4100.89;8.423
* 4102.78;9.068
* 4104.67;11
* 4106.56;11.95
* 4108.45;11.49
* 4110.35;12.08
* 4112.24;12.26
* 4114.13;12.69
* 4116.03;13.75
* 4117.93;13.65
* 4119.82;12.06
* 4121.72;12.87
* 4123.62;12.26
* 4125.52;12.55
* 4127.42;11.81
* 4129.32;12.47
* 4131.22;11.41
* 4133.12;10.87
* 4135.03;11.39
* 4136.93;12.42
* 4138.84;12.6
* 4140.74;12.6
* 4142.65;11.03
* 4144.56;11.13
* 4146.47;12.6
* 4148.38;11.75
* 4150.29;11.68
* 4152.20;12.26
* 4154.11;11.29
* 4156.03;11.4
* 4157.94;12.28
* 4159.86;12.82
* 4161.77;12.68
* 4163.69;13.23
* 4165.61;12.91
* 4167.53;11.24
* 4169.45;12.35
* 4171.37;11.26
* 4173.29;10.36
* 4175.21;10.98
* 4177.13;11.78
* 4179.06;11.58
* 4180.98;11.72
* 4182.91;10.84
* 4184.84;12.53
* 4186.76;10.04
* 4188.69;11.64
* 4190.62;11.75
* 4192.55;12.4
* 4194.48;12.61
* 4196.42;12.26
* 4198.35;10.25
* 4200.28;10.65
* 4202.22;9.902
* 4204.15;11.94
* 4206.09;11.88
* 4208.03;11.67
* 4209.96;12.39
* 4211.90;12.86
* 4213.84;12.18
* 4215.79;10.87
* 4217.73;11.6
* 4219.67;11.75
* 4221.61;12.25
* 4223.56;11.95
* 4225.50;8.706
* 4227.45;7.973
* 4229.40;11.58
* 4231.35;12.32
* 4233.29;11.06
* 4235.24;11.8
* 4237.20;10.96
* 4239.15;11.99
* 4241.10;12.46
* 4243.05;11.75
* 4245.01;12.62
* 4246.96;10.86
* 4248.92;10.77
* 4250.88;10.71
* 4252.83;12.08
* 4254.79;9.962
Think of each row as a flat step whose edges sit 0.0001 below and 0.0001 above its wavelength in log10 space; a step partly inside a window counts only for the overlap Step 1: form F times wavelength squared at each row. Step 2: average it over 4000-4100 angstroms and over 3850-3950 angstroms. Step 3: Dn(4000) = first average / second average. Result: 1.5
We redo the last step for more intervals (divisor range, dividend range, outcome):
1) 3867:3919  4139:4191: 1.48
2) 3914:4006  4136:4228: 1.57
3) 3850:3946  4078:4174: 1.63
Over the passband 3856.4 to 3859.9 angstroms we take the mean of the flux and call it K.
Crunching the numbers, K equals 6.92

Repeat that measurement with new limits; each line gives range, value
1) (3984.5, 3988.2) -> 10.5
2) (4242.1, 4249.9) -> 11.5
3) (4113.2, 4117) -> 13.2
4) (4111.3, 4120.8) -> 12.9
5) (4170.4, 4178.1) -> 11.1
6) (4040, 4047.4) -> 10.7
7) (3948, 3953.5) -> 9.5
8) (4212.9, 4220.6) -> 11.6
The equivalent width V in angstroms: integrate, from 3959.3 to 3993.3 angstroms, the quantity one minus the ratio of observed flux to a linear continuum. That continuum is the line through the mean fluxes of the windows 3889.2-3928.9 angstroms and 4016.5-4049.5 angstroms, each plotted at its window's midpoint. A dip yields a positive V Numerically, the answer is 7.0 angstroms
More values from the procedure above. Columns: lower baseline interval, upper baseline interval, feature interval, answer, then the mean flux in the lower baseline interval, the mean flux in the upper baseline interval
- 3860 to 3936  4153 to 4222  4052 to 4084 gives -3.3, 8.34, 11.7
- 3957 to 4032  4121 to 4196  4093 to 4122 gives -1.1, 9.98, 11.9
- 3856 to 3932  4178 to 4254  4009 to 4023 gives -3.3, 8.57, 11.5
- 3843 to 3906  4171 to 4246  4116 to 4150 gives -3.9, 8.93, 11.5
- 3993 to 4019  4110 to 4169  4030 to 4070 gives 1.3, 11.5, 12.2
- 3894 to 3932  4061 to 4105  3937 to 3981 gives 8.1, 8.53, 11.4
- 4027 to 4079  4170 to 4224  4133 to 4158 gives -0.7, 11.4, 11.6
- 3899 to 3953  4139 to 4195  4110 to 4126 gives -2.5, 7.79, 11.8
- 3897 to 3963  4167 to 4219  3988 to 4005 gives -4.7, 7.98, 11.5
